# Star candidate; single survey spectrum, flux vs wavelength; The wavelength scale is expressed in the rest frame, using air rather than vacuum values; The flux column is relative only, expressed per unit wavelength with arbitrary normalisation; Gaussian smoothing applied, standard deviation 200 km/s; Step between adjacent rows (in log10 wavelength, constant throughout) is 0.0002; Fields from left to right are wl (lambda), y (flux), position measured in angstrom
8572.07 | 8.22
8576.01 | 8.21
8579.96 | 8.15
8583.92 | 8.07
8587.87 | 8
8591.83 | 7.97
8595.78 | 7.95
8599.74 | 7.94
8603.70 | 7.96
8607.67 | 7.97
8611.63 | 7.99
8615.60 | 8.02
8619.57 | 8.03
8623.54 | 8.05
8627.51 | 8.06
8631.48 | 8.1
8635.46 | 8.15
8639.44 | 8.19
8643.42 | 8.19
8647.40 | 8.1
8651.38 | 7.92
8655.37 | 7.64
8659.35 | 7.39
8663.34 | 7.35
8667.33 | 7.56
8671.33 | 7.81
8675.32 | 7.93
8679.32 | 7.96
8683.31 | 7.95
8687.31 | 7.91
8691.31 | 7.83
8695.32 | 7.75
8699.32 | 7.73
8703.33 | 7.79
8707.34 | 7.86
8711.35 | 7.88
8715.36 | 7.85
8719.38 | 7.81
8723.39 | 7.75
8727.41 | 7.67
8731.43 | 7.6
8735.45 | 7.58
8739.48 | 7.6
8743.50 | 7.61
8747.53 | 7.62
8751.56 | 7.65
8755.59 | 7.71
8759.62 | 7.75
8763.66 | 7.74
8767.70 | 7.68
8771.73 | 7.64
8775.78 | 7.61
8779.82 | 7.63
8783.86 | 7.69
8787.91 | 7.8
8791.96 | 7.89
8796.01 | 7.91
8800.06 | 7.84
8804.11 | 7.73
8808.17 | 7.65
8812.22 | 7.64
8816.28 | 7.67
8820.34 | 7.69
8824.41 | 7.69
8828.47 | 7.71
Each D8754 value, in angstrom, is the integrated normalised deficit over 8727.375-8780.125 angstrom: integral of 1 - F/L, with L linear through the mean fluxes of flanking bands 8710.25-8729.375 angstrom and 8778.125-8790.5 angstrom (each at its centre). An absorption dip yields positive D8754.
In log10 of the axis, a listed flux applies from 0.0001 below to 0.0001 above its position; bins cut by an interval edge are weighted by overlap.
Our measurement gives 0.7 angstrom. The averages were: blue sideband 7.79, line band 7.65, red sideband 7.72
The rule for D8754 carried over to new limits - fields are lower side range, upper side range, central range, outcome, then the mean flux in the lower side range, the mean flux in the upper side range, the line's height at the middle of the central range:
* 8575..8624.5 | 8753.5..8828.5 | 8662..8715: 0.5 angstrom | 8.02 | 7.72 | 7.88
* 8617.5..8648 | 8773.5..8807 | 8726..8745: 0.6 angstrom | 8.11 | 7.76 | 7.88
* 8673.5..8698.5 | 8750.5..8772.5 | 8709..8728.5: 0.0 angstrom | 7.88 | 7.7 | 7.8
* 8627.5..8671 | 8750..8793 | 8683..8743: 0.2 angstrom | 7.87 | 7.7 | 7.78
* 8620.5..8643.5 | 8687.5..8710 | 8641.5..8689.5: 0.9 angstrom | 8.11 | 7.8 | 7.96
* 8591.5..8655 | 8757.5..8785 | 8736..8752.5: 0.3 angstrom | 8.03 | 7.68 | 7.74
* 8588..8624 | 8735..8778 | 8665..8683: 0.0 angstrom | 7.98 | 7.66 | 7.84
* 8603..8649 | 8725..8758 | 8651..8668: 0.9 angstrom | 8.07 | 7.63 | 7.94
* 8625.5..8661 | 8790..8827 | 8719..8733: 0.3 angstrom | 7.98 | 7.75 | 7.86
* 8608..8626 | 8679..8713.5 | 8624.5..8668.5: 0.4 angstrom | 8.02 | 7.85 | 7.96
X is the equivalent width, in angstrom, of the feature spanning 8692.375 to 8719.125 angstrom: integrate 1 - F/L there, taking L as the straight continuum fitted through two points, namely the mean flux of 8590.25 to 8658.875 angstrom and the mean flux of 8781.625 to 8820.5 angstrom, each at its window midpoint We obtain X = 0.3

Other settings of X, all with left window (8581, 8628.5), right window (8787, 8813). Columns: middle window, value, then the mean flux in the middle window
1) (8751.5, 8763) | 0.2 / 7.72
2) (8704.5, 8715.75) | 0.0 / 7.86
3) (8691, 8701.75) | 0.2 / 7.76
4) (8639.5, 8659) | 0.0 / 7.94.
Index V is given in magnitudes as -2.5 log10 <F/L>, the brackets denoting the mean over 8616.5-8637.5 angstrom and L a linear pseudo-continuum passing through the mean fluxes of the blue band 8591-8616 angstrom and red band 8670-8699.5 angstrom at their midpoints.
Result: -0.02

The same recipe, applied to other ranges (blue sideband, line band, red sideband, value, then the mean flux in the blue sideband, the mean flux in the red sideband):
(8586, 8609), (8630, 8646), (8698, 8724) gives -0.03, 7.96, 7.82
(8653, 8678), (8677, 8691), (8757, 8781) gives -0.04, 7.63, 7.68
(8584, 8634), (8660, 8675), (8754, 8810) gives 0.04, 8.01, 7.73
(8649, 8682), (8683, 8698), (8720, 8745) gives -0.02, 7.71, 7.65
